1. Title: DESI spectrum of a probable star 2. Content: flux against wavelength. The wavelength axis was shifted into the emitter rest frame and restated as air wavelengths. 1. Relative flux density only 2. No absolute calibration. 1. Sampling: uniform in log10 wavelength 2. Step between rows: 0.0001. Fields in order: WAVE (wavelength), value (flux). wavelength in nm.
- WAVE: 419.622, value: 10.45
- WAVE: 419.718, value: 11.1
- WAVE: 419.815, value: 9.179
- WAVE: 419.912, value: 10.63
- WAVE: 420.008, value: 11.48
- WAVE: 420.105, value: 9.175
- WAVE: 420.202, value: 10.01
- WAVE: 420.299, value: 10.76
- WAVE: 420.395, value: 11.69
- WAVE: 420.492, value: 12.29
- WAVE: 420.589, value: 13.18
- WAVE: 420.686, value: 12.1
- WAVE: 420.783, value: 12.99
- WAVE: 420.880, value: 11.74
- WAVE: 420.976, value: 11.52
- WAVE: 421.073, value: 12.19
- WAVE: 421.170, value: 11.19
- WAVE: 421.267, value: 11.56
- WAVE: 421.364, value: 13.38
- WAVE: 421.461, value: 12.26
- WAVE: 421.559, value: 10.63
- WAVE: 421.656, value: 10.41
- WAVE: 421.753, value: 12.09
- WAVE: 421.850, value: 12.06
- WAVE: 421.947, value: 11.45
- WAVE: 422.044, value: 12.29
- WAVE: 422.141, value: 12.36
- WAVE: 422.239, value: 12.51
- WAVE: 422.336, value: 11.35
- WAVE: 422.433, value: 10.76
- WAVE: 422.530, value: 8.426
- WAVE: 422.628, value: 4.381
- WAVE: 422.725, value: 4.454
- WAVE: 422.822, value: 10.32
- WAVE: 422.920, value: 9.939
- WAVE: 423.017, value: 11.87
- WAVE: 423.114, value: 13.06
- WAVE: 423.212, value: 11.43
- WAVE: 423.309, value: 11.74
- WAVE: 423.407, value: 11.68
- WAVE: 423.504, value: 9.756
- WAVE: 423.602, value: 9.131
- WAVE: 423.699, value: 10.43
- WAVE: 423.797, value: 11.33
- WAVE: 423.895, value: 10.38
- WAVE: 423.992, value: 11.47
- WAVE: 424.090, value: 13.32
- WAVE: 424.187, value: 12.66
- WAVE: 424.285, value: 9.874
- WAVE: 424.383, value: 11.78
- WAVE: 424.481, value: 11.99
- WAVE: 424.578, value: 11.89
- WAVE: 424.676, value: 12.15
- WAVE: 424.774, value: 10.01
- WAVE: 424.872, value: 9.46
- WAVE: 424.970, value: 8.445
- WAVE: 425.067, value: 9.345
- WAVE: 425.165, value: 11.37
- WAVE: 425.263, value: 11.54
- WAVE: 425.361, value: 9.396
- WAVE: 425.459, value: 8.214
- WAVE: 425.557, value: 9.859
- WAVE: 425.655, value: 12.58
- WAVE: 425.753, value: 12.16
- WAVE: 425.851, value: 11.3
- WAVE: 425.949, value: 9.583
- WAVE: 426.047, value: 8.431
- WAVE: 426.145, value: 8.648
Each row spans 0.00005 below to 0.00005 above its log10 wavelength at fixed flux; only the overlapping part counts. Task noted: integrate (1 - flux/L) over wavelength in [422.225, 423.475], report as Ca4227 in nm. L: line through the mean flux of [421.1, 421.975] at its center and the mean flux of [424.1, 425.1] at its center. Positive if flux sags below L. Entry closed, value 0.14 nm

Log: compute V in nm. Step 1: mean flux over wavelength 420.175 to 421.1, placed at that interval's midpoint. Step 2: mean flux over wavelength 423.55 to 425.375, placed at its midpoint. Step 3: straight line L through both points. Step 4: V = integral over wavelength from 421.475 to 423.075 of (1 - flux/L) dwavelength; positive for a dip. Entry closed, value 0.15 nm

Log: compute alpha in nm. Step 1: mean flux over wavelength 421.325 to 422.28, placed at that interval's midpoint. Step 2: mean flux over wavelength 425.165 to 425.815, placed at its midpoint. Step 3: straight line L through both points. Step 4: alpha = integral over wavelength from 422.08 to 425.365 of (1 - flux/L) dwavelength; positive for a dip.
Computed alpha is 0.19 nm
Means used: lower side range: 11.9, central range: 10.6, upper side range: 10.7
